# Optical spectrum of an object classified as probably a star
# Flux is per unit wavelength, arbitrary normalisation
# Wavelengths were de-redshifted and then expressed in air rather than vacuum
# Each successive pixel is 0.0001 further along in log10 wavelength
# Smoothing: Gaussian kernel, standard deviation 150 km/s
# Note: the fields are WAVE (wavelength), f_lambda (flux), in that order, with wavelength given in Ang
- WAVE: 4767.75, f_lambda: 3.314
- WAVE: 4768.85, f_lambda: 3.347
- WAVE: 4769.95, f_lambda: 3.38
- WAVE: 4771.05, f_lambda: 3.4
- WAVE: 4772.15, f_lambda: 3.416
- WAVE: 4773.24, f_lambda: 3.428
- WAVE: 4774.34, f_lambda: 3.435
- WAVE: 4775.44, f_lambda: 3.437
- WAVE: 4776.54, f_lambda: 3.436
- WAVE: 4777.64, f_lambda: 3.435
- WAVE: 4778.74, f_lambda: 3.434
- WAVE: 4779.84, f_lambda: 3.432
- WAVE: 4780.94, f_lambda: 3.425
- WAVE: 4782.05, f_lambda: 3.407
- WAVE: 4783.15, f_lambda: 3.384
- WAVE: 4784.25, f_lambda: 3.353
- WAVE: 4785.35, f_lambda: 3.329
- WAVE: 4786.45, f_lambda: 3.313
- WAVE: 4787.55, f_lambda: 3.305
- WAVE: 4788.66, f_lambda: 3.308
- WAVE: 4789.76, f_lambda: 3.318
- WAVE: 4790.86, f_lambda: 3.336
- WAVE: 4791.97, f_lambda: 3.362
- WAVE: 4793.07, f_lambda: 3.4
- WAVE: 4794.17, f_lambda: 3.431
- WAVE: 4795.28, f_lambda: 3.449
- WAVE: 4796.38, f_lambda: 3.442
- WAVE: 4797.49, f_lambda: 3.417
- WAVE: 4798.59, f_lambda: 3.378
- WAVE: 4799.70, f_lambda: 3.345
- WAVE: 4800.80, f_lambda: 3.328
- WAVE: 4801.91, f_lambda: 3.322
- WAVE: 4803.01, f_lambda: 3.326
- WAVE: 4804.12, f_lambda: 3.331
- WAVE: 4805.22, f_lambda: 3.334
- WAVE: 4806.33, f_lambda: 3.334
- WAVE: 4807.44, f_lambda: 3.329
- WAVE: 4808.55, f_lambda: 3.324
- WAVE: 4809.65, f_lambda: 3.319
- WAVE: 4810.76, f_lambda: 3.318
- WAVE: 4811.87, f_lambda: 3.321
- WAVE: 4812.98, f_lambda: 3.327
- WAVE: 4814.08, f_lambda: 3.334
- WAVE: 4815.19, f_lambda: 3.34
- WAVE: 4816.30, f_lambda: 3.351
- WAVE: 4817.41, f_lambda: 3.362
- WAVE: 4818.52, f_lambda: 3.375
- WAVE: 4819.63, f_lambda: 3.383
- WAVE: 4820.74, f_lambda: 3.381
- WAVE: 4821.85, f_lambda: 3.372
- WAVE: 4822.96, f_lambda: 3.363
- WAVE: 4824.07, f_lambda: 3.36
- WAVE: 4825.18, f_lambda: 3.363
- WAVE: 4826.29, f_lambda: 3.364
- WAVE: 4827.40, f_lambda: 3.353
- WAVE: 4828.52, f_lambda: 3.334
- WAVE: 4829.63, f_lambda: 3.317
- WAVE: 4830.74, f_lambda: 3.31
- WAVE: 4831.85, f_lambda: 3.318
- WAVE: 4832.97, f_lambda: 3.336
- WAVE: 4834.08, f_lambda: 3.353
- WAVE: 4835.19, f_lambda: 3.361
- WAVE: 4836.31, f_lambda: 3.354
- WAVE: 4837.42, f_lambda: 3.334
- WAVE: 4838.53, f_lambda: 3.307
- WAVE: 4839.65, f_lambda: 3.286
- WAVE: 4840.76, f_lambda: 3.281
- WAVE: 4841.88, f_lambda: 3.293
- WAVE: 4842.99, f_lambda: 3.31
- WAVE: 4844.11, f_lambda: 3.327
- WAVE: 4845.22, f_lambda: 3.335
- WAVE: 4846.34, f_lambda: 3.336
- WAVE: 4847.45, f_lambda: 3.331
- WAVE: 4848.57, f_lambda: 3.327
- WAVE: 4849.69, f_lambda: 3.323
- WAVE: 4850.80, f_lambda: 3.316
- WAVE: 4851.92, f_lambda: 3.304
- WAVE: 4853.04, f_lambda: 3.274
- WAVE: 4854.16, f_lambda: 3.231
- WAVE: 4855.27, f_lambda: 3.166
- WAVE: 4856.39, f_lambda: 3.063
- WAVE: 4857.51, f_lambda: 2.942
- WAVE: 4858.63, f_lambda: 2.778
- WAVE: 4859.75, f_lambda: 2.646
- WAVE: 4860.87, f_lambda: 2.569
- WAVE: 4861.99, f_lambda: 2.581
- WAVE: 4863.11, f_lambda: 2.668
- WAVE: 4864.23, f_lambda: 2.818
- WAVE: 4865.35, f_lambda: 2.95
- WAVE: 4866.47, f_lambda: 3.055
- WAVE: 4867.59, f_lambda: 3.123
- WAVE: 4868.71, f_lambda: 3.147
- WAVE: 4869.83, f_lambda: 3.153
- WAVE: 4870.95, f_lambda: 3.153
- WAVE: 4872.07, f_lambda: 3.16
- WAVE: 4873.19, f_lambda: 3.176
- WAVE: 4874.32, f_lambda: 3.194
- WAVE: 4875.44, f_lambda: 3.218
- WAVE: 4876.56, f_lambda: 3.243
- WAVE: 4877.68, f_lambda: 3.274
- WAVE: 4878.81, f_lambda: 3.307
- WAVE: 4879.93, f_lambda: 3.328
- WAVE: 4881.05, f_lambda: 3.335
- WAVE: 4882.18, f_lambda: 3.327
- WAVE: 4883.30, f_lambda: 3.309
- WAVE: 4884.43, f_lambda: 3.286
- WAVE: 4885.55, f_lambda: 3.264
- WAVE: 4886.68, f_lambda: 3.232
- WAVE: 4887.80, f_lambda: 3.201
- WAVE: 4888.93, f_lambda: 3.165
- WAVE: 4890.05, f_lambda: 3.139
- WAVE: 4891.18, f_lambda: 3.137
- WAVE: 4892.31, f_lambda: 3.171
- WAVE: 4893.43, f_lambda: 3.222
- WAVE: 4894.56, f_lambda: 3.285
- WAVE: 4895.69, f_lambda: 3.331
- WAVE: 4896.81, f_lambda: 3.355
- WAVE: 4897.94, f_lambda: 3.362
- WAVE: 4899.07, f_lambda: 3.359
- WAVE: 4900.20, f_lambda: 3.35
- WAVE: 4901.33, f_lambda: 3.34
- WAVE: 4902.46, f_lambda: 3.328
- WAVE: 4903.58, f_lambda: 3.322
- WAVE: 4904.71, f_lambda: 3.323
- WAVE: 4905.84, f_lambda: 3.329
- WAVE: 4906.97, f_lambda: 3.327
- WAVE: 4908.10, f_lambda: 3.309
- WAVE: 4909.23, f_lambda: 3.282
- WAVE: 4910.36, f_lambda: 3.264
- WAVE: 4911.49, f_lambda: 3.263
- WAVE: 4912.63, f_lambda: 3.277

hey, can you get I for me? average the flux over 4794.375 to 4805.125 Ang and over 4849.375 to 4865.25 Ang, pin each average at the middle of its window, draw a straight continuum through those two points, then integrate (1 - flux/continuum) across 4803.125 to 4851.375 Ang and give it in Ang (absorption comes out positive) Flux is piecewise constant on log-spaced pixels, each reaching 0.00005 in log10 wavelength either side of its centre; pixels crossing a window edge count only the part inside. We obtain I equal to -2.4 Ang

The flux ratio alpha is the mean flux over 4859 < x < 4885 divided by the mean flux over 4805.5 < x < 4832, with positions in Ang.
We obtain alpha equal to 0.9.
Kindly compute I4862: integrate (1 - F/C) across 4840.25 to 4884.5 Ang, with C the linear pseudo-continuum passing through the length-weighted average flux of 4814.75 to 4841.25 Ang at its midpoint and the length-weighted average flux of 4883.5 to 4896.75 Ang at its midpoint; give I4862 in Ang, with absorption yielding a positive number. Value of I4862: 1.80 Ang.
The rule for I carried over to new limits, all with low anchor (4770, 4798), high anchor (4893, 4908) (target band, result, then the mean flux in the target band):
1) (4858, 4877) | 2.1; 2.98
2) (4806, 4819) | 0.2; 3.34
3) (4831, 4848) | 0.2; 3.32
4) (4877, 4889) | 0.2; 3.28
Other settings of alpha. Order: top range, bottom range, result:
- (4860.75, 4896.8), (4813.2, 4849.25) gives 0.94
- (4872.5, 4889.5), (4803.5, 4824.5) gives 0.97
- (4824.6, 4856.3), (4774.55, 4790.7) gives 0.98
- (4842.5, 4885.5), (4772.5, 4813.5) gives 0.93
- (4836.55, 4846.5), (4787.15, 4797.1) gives 0.98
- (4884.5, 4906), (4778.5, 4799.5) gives 0.97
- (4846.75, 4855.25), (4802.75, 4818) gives 0.99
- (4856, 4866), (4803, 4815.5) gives 0.83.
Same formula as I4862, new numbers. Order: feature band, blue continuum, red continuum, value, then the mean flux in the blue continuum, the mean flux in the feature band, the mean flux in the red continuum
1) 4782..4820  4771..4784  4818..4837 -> 0.4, 3.42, 3.35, 3.35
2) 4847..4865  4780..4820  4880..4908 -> 1.6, 3.35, 3.02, 3.28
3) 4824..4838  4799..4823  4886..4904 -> -0.1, 3.34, 3.34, 3.27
